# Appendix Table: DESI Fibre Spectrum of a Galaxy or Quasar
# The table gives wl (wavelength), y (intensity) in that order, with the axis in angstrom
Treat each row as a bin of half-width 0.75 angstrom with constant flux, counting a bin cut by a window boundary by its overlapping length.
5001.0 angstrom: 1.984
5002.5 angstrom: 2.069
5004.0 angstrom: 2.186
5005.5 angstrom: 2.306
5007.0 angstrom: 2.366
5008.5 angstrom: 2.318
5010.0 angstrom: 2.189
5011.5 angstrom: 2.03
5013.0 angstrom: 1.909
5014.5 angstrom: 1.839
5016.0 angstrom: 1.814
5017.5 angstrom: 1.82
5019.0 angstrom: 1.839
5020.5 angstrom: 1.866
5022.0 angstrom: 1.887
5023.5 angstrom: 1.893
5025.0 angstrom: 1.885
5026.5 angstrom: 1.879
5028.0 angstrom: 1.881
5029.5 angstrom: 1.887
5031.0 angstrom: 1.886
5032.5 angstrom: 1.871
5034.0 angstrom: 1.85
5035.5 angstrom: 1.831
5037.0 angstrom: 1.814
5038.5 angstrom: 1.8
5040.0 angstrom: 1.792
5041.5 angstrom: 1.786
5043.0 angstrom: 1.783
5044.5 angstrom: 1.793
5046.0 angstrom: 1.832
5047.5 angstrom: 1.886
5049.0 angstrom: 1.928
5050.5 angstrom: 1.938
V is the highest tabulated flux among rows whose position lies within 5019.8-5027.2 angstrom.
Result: 1.893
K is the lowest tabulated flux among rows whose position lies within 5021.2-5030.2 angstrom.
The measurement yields 1.879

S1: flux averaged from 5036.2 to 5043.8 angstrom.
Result 1.8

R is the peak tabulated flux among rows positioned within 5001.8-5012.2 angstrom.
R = 2.366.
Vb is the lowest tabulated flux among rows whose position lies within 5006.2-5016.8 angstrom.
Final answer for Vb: 1.814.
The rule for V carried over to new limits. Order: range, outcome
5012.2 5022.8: 1.909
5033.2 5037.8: 1.85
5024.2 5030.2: 1.887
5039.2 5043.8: 1.792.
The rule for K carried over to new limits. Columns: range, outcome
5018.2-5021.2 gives 1.839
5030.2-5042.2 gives 1.786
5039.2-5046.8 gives 1.783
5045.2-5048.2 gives 1.832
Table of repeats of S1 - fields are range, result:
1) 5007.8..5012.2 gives 2.18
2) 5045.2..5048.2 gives 1.86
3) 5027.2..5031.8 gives 1.88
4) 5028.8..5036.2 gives 1.87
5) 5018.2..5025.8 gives 1.87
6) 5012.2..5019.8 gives 1.85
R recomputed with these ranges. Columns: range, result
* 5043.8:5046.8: 1.832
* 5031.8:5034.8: 1.871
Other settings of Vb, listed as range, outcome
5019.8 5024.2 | 1.866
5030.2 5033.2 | 1.871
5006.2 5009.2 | 2.318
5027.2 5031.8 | 1.881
